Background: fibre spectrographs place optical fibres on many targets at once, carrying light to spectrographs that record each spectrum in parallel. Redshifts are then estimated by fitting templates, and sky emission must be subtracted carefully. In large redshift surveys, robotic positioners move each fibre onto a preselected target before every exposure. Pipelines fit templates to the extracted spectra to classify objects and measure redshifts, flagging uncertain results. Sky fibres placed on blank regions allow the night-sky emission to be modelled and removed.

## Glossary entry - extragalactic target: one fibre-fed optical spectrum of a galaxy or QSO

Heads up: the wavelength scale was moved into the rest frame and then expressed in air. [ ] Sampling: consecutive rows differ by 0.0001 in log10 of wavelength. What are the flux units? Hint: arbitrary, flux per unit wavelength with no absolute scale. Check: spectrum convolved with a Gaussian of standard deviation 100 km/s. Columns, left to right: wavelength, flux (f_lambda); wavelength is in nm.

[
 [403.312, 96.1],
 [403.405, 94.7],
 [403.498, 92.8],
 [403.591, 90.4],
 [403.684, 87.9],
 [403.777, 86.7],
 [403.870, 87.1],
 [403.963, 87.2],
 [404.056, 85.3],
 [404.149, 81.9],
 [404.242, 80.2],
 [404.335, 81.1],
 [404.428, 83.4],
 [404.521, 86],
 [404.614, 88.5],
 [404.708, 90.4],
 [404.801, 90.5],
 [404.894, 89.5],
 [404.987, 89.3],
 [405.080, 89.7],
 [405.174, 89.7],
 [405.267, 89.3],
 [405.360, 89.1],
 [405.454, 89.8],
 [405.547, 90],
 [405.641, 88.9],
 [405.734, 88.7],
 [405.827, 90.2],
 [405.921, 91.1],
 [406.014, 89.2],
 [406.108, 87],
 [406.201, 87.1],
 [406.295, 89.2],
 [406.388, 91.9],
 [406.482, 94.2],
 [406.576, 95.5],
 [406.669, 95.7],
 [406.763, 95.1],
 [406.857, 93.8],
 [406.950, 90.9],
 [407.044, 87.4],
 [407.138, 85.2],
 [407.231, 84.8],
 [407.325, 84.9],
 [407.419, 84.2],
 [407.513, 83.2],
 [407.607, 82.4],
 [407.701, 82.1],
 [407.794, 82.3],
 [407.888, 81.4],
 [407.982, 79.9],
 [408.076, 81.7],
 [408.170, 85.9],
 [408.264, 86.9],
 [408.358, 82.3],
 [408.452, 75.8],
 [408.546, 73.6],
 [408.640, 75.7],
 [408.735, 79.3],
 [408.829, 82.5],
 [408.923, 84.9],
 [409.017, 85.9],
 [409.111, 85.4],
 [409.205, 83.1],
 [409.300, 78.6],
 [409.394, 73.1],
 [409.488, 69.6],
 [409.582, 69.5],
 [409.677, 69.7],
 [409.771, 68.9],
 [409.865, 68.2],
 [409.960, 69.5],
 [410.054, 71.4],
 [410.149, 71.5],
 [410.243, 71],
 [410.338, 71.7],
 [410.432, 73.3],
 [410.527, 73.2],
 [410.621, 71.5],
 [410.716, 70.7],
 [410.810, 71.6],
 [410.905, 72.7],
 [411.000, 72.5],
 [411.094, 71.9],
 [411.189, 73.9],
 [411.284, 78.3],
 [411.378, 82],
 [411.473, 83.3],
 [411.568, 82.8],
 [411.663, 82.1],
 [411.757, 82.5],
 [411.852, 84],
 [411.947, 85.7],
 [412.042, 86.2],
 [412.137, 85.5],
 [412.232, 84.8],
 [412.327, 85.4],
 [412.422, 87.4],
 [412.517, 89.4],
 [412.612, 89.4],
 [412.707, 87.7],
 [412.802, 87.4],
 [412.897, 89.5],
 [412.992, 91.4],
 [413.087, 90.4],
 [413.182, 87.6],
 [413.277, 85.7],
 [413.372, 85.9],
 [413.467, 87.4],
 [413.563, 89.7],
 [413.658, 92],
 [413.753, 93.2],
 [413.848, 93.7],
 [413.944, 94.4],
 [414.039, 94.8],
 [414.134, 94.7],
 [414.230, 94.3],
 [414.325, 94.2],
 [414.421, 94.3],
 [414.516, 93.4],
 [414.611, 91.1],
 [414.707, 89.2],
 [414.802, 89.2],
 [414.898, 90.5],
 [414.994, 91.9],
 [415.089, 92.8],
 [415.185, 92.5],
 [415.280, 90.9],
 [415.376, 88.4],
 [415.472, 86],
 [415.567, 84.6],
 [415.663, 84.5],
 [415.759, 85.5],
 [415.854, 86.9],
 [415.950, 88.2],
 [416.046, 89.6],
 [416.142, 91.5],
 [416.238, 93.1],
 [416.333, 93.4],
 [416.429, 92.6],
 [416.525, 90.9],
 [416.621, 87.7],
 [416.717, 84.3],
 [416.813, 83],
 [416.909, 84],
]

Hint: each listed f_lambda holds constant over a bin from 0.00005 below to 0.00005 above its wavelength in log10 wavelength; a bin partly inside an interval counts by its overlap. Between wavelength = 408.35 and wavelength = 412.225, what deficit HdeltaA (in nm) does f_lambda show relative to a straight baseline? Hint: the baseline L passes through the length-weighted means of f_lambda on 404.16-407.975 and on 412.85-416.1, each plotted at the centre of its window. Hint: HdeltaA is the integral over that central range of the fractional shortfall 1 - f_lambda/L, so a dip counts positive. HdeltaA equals 0.538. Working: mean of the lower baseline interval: 87.9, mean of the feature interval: 76.7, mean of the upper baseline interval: 90.3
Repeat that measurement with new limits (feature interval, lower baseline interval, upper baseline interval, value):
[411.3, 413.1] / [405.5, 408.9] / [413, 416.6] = 0.06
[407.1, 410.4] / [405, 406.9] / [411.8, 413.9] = 0.41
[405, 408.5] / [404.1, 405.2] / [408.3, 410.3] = -0.25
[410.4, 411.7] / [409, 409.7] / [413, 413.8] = 0.10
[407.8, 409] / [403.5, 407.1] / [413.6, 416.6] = 0.12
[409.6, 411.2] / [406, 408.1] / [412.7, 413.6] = 0.30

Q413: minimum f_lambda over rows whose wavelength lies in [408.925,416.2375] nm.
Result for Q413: 68.2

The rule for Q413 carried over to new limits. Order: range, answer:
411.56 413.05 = 82.1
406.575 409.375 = 73.6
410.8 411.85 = 71.6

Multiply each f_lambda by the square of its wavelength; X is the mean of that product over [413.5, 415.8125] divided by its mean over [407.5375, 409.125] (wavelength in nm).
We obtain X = 1.2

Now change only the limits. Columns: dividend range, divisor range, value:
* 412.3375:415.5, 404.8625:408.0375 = 1.06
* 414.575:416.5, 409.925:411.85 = 1.22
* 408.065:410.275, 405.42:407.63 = 0.87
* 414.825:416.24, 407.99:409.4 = 1.13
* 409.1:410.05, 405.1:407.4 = 0.83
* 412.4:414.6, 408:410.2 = 1.20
